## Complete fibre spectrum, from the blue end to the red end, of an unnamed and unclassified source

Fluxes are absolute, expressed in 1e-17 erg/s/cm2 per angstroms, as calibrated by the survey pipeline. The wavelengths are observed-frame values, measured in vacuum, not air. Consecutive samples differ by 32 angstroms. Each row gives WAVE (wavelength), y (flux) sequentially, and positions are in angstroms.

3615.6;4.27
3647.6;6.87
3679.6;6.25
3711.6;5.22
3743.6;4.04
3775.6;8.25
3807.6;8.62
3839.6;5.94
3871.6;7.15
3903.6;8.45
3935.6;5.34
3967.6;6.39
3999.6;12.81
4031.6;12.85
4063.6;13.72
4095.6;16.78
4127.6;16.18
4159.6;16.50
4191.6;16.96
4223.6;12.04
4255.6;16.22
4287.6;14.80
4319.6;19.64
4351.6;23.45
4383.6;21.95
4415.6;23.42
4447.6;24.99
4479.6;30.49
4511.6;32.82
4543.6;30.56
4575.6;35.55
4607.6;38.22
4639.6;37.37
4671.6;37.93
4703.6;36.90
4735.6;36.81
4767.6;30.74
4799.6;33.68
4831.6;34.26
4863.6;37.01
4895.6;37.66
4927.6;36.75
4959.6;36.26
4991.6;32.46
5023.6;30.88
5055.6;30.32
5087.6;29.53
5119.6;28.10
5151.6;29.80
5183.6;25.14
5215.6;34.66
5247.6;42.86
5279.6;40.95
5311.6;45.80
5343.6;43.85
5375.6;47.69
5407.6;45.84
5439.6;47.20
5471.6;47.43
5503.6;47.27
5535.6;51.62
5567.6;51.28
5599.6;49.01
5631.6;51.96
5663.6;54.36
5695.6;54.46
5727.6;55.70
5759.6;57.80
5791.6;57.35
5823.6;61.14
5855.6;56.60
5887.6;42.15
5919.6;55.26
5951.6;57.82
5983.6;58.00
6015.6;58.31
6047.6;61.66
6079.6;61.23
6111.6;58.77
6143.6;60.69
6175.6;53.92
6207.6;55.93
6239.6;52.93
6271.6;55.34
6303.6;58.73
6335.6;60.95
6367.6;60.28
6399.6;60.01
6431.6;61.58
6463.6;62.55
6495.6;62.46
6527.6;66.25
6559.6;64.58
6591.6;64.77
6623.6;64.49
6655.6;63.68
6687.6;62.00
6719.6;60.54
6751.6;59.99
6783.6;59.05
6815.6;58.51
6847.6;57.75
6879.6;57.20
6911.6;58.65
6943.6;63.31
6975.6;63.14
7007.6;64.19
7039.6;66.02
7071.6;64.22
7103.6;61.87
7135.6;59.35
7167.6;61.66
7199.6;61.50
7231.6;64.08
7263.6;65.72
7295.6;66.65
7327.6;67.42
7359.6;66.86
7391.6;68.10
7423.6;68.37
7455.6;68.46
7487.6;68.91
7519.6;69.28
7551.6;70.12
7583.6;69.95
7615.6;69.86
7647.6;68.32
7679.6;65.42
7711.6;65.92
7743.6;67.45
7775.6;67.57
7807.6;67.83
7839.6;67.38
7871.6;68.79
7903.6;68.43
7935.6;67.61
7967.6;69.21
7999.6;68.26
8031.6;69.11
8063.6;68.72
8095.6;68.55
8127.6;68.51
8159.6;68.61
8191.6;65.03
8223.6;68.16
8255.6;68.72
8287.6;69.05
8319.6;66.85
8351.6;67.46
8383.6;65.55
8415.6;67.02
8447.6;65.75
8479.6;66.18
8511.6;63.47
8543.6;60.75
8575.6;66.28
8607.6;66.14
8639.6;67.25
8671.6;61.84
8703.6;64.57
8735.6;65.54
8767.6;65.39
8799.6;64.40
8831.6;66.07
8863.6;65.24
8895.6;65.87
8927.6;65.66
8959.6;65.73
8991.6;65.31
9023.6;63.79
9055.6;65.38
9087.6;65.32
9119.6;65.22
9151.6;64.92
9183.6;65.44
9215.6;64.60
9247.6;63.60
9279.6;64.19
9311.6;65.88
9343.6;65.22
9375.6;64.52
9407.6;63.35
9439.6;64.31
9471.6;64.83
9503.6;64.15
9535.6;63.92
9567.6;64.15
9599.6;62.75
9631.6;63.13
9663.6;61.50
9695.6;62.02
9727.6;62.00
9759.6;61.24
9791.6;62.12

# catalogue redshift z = 0.000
